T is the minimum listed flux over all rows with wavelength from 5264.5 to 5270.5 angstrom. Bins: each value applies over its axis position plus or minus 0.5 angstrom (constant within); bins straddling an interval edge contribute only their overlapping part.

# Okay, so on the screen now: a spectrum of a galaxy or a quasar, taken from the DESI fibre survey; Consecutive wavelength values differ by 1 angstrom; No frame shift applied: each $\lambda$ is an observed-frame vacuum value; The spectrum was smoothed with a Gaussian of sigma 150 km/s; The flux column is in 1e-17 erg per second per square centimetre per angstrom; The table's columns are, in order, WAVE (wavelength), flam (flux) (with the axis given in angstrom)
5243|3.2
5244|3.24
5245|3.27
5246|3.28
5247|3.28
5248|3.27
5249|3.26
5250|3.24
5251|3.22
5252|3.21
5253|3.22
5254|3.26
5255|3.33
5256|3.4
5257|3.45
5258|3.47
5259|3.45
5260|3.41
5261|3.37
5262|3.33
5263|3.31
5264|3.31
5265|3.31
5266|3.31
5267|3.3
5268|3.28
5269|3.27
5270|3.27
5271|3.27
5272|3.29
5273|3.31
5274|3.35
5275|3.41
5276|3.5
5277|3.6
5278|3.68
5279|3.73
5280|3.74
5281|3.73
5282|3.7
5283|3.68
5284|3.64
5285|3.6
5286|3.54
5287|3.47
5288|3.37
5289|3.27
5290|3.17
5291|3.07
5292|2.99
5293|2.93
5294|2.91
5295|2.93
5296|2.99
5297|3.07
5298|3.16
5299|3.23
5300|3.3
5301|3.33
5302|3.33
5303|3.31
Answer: 3.27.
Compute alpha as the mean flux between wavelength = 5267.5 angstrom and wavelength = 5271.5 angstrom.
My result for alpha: 3.27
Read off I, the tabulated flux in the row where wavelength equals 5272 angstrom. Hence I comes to 3.29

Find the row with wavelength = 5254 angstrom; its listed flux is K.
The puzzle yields 3.26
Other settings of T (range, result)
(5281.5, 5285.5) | 3.6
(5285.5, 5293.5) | 2.93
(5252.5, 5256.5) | 3.22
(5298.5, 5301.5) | 3.23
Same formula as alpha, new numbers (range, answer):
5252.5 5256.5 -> 3.3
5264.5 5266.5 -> 3.31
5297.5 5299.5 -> 3.2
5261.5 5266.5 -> 3.31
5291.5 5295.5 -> 2.94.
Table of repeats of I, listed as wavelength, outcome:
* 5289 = 3.27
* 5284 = 3.64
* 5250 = 3.24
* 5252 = 3.21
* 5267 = 3.3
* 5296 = 2.99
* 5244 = 3.24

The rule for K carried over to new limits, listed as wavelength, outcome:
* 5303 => 3.31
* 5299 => 3.23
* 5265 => 3.31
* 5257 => 3.45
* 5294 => 2.91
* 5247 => 3.28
